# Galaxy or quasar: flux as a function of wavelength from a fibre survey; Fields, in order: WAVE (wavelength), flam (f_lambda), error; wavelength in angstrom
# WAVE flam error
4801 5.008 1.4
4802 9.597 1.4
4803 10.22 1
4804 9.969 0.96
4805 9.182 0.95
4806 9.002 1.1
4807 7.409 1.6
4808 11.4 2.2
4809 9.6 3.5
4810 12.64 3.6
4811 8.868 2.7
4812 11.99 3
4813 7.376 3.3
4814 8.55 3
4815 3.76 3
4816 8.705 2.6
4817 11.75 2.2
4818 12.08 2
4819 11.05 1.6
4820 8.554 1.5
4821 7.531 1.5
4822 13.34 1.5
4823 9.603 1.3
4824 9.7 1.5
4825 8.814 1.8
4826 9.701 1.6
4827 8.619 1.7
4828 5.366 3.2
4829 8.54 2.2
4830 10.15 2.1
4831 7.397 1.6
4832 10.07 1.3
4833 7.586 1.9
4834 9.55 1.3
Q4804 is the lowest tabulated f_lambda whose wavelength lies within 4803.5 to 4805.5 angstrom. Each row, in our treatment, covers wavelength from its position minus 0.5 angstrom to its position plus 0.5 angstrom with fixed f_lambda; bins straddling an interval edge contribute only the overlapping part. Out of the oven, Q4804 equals 9.182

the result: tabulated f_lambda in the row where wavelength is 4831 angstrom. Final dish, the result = 7.397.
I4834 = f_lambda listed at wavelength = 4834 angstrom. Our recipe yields 9.55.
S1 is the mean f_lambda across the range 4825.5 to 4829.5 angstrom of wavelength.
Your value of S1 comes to 8.06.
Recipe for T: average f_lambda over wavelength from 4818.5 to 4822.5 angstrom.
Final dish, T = 10.1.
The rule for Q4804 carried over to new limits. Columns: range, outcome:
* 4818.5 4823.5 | 7.531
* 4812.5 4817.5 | 3.76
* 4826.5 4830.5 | 5.366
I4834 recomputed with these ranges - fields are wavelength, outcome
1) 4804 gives 9.969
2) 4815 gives 3.76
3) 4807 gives 7.409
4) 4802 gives 9.597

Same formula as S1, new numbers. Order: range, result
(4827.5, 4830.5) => 8.02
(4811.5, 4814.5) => 9.31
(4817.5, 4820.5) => 10.6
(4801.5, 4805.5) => 9.74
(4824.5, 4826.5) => 9.26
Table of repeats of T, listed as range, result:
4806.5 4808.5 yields 9.4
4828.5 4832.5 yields 9.04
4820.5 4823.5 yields 10.2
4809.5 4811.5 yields 10.8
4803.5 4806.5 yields 9.38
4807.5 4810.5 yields 11.2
